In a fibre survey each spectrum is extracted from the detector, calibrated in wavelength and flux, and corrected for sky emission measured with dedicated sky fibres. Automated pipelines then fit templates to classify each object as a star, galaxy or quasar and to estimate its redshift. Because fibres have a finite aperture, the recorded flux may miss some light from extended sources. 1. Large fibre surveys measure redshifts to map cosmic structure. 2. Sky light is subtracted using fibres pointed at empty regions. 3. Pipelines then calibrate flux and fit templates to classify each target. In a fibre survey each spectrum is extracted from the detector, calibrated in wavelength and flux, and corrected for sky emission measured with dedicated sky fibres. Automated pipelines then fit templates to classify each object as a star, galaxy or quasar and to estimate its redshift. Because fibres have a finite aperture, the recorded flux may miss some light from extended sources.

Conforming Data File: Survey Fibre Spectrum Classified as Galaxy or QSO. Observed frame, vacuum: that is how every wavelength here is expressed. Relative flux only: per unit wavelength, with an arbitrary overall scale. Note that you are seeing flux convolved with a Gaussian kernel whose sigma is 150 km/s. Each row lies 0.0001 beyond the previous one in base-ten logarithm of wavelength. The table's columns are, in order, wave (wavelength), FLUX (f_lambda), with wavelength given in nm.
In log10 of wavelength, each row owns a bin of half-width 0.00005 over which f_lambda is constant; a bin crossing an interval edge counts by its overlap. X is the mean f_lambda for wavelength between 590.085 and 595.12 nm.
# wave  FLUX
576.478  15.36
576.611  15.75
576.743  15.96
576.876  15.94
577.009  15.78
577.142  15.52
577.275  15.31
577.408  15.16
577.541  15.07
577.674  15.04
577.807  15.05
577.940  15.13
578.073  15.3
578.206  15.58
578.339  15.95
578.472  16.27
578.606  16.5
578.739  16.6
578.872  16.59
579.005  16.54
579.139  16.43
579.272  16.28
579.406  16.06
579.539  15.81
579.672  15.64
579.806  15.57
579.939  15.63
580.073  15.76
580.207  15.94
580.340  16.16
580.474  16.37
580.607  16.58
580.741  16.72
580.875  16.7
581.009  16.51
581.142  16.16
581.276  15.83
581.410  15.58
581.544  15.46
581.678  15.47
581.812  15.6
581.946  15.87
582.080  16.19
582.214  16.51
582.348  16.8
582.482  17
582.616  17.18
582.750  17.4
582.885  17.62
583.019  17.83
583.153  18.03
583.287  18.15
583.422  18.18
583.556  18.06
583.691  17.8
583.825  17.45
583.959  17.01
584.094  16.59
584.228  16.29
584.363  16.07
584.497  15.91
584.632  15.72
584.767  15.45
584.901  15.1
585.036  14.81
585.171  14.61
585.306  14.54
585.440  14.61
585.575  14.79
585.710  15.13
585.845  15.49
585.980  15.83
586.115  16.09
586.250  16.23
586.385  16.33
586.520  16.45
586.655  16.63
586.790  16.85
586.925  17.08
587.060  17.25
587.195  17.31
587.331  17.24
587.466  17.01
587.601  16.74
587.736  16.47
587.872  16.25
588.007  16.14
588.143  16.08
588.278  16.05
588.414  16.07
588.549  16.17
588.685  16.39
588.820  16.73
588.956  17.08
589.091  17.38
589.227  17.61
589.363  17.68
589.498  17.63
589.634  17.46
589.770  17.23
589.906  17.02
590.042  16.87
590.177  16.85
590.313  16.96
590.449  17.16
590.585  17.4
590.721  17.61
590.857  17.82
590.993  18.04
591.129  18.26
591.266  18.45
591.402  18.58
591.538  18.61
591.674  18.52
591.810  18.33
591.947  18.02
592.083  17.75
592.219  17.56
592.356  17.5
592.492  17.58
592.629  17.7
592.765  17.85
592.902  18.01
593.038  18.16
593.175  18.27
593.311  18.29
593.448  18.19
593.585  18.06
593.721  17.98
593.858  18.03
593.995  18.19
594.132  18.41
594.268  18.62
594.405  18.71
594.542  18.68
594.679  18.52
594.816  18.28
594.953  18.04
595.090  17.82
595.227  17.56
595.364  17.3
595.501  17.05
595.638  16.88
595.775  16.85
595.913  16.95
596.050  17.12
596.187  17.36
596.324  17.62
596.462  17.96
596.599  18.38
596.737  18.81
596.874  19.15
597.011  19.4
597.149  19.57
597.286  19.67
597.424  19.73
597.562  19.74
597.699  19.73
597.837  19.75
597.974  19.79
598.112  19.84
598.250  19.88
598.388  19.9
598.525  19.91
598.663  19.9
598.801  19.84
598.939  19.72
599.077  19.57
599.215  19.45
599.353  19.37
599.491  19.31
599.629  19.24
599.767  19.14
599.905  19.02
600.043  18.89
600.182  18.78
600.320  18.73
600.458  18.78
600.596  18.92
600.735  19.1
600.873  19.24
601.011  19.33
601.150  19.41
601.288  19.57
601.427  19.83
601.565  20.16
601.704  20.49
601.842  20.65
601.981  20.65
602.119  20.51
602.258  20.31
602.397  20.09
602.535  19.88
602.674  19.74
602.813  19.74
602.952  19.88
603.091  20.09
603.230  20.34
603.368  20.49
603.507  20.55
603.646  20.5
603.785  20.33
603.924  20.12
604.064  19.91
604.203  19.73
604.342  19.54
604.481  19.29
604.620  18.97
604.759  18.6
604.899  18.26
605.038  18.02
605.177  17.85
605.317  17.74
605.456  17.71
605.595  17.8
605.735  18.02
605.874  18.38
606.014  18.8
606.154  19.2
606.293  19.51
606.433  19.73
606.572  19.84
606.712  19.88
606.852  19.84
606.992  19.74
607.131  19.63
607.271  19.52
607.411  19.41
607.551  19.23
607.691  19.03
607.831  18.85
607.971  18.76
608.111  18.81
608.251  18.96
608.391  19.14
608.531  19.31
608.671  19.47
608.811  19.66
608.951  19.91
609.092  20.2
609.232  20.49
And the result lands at 18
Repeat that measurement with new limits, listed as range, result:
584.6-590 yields 16.3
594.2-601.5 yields 18.9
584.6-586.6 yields 15.4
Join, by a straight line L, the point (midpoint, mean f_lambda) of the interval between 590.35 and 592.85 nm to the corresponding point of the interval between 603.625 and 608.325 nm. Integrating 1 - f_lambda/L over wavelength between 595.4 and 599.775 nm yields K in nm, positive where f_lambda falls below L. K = -0.13 nm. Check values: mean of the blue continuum 17.9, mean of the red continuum 19.1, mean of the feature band 18.9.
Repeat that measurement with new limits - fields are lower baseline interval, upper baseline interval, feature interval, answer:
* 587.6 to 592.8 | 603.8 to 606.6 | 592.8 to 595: -0.070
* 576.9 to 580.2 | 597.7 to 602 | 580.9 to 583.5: -0.045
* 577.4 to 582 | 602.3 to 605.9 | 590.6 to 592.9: -0.053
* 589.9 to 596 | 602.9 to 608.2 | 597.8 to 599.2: -0.100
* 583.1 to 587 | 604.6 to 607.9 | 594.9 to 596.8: 0.006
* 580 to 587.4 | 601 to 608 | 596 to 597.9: -0.053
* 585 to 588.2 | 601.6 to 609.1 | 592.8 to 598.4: -0.228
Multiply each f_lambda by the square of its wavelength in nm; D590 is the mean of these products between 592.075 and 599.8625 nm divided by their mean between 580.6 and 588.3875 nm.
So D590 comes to 1.18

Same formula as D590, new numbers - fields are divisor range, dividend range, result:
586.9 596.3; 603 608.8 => 1.15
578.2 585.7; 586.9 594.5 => 1.11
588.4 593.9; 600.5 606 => 1.15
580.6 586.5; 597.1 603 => 1.27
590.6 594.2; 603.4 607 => 1.11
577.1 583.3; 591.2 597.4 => 1.17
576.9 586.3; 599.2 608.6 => 1.30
